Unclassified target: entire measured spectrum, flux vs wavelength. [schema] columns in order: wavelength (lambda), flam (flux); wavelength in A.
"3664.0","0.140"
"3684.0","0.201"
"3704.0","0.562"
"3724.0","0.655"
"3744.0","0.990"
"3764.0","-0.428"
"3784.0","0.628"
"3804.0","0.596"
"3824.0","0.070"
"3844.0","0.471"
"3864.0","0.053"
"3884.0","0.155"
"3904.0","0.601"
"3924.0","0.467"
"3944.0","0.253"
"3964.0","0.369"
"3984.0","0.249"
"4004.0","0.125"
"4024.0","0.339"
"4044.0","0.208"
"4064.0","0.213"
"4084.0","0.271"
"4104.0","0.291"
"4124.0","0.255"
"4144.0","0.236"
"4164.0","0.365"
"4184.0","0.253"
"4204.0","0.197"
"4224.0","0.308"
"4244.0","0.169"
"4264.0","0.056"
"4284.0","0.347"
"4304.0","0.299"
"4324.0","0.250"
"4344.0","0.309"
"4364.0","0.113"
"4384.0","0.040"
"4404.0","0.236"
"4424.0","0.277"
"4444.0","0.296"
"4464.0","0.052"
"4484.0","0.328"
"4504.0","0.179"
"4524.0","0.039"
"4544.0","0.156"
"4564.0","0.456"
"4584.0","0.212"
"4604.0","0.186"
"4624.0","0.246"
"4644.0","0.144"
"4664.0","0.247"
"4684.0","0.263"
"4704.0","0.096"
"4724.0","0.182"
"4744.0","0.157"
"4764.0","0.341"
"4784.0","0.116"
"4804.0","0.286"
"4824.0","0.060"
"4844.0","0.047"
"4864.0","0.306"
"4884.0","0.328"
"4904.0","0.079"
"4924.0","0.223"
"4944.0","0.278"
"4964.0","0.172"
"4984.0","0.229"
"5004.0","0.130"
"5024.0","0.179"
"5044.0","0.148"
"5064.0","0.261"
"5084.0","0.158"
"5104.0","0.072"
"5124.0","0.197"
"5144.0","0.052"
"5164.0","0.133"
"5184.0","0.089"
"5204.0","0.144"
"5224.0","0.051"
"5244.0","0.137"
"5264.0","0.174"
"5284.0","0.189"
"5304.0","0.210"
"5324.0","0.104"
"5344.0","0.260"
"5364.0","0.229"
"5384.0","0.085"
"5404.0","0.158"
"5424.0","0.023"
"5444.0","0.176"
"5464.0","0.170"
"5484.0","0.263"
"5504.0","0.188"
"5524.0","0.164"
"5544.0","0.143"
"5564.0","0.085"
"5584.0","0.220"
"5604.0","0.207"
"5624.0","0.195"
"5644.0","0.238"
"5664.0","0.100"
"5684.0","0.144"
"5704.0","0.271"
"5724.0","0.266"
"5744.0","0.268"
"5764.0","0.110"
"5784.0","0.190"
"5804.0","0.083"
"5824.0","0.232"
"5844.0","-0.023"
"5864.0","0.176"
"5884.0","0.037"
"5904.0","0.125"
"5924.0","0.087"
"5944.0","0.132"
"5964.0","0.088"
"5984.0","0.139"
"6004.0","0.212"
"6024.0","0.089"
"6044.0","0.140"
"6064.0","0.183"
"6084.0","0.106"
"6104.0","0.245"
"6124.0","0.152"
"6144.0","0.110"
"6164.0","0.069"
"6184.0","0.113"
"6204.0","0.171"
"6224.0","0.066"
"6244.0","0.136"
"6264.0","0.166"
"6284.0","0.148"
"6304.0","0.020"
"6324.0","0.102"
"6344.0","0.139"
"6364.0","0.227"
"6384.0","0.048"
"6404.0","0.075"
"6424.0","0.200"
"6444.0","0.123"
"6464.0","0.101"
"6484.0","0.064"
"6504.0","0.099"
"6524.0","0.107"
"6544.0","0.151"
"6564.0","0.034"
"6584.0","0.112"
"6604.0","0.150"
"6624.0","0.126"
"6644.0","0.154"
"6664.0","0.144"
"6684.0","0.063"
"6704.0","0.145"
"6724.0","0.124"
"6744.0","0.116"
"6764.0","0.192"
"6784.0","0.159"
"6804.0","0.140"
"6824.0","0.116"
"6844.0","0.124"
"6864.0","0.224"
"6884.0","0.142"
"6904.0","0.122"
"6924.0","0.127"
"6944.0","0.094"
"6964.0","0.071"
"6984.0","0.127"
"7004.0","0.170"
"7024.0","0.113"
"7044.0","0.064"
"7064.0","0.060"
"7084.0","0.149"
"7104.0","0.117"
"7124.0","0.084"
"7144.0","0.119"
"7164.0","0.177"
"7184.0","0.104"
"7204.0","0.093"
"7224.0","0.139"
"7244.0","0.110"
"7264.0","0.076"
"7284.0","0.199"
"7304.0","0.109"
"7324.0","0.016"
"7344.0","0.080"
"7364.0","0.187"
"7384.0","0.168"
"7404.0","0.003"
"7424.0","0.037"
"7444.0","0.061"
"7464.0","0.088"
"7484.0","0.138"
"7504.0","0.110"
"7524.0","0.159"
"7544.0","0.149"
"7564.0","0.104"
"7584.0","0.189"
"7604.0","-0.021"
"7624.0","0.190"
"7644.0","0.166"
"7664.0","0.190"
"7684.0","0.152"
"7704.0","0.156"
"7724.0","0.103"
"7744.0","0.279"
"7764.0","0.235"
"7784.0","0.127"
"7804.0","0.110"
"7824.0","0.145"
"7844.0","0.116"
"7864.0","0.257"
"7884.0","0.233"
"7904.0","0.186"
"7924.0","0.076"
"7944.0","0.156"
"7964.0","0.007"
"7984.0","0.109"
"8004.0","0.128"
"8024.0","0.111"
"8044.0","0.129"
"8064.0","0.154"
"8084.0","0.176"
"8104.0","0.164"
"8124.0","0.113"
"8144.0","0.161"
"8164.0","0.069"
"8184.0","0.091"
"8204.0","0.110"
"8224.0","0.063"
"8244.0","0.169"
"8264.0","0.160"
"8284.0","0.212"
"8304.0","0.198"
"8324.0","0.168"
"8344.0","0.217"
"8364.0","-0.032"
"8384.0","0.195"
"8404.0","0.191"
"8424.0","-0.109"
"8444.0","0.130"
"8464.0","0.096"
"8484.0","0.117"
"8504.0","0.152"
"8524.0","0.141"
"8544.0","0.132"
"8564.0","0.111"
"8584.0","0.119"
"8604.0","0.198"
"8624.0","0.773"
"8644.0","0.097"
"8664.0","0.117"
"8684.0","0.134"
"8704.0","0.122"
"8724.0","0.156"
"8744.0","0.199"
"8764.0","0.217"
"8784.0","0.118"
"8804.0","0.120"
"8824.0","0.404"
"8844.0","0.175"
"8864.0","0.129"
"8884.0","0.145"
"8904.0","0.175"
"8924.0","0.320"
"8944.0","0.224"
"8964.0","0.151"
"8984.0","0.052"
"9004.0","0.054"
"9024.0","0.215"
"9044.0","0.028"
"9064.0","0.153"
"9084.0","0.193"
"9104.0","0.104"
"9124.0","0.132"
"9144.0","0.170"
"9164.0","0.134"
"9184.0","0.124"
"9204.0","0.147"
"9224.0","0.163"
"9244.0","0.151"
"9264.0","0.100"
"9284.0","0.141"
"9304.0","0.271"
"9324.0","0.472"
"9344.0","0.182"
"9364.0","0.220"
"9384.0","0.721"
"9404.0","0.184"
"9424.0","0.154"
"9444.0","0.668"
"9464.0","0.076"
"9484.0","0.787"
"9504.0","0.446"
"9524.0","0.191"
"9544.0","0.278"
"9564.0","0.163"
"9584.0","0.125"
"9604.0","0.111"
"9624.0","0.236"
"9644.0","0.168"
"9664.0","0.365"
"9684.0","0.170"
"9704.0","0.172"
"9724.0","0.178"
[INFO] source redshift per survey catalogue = 1.312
